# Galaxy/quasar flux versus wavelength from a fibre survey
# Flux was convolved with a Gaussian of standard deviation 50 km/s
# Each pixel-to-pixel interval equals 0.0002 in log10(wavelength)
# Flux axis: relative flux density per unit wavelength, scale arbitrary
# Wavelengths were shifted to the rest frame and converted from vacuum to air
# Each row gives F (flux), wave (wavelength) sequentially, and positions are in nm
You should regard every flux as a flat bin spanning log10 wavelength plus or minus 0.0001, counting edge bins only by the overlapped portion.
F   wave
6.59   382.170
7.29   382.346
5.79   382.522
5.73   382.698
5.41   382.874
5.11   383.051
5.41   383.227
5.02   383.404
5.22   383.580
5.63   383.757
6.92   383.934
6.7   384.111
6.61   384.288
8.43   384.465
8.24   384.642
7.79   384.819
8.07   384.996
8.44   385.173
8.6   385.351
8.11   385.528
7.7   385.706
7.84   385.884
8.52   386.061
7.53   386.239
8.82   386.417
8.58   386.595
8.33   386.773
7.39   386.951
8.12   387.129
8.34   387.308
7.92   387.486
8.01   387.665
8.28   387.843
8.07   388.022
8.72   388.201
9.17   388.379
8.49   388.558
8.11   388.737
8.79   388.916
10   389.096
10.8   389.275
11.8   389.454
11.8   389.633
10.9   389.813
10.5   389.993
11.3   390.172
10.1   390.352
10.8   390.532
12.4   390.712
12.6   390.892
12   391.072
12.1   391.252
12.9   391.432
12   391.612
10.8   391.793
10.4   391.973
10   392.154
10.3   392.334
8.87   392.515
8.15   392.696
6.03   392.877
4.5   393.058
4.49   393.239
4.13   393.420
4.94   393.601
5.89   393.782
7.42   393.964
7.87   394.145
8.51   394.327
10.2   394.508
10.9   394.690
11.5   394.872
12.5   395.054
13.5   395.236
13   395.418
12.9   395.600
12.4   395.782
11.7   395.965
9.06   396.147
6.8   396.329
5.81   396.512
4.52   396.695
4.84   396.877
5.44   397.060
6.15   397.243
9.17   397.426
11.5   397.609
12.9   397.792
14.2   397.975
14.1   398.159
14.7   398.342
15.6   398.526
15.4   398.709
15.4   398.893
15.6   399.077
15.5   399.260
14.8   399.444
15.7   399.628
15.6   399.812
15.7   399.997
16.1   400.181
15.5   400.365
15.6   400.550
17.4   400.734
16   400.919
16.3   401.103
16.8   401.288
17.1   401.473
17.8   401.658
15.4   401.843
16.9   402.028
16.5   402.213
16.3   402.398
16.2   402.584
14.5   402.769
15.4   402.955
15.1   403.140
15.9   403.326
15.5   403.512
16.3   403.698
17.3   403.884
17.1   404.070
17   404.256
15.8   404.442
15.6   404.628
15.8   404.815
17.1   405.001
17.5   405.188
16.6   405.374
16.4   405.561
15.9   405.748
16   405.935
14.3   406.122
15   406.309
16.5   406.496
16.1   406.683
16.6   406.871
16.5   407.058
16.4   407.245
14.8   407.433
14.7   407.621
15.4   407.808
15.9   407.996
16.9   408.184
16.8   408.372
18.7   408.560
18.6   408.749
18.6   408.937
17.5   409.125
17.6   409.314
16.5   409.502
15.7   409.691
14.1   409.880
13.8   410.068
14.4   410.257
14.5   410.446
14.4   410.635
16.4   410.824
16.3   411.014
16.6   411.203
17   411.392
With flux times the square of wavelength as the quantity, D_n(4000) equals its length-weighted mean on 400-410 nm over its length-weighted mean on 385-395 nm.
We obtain 1.9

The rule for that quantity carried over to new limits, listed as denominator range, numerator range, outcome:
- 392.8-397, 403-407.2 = 2.03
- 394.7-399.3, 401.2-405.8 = 1.49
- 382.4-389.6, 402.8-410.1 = 2.31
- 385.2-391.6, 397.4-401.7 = 1.69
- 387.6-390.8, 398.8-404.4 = 1.73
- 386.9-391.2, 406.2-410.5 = 1.81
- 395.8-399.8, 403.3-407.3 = 1.47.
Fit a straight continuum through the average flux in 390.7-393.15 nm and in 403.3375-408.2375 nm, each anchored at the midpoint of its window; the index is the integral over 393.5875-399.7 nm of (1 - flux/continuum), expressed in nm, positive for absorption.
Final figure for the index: 0.65 nm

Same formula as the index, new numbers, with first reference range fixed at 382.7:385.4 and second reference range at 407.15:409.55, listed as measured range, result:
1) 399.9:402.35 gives -0.458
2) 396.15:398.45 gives 0.577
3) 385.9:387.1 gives -0.069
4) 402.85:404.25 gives -0.124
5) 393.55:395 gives 0.316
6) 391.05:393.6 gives 0.311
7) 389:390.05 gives -0.231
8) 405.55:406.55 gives 0.016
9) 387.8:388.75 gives -0.005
